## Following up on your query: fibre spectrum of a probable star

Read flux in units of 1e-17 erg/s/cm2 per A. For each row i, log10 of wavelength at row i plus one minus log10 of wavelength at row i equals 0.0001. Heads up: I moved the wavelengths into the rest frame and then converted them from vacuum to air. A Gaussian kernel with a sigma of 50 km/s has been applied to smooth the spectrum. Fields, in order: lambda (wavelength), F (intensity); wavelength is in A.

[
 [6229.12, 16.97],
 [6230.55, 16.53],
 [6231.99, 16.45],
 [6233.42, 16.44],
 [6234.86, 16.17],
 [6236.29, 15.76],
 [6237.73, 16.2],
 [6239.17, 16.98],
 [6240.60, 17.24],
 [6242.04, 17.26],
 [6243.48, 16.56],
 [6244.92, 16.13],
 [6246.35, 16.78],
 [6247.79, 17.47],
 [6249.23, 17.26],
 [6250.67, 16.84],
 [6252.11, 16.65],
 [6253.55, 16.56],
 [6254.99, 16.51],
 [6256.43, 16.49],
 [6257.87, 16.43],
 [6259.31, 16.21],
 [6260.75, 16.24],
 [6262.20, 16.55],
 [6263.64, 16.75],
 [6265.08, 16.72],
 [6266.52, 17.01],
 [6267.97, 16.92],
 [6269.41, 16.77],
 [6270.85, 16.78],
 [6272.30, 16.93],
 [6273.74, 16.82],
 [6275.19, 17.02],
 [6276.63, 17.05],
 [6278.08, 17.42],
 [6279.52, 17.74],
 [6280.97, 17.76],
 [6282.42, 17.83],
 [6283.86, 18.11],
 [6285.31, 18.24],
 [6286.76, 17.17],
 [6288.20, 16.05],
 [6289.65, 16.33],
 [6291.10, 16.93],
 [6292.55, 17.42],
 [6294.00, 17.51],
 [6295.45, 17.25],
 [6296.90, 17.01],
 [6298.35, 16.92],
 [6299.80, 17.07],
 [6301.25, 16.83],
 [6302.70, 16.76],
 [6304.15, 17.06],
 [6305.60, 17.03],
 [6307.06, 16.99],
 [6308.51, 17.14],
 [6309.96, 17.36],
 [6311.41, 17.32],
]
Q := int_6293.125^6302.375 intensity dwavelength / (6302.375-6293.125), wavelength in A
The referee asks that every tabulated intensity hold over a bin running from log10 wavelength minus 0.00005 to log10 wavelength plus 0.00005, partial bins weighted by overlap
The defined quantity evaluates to 17.1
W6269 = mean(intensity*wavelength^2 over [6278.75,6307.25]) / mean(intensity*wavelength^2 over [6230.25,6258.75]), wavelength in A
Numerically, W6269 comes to 1.05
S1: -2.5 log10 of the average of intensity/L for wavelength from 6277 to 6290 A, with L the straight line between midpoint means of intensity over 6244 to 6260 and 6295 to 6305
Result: -0.03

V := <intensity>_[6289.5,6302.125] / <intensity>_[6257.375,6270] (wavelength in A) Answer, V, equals 1.0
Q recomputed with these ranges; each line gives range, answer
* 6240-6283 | 16.9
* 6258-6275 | 16.7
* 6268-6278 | 16.9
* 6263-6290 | 17.1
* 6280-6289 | 17.5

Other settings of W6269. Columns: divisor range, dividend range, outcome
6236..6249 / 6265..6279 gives 1.02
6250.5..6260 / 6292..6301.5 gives 1.05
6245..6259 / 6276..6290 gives 1.05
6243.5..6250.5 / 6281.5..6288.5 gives 1.05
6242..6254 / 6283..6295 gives 1.04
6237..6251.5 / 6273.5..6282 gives 1.04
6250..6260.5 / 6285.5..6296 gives 1.04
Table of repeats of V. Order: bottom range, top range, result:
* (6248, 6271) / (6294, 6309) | 1.02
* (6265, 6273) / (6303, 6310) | 1.01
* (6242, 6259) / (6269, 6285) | 1.04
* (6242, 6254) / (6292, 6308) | 1.02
